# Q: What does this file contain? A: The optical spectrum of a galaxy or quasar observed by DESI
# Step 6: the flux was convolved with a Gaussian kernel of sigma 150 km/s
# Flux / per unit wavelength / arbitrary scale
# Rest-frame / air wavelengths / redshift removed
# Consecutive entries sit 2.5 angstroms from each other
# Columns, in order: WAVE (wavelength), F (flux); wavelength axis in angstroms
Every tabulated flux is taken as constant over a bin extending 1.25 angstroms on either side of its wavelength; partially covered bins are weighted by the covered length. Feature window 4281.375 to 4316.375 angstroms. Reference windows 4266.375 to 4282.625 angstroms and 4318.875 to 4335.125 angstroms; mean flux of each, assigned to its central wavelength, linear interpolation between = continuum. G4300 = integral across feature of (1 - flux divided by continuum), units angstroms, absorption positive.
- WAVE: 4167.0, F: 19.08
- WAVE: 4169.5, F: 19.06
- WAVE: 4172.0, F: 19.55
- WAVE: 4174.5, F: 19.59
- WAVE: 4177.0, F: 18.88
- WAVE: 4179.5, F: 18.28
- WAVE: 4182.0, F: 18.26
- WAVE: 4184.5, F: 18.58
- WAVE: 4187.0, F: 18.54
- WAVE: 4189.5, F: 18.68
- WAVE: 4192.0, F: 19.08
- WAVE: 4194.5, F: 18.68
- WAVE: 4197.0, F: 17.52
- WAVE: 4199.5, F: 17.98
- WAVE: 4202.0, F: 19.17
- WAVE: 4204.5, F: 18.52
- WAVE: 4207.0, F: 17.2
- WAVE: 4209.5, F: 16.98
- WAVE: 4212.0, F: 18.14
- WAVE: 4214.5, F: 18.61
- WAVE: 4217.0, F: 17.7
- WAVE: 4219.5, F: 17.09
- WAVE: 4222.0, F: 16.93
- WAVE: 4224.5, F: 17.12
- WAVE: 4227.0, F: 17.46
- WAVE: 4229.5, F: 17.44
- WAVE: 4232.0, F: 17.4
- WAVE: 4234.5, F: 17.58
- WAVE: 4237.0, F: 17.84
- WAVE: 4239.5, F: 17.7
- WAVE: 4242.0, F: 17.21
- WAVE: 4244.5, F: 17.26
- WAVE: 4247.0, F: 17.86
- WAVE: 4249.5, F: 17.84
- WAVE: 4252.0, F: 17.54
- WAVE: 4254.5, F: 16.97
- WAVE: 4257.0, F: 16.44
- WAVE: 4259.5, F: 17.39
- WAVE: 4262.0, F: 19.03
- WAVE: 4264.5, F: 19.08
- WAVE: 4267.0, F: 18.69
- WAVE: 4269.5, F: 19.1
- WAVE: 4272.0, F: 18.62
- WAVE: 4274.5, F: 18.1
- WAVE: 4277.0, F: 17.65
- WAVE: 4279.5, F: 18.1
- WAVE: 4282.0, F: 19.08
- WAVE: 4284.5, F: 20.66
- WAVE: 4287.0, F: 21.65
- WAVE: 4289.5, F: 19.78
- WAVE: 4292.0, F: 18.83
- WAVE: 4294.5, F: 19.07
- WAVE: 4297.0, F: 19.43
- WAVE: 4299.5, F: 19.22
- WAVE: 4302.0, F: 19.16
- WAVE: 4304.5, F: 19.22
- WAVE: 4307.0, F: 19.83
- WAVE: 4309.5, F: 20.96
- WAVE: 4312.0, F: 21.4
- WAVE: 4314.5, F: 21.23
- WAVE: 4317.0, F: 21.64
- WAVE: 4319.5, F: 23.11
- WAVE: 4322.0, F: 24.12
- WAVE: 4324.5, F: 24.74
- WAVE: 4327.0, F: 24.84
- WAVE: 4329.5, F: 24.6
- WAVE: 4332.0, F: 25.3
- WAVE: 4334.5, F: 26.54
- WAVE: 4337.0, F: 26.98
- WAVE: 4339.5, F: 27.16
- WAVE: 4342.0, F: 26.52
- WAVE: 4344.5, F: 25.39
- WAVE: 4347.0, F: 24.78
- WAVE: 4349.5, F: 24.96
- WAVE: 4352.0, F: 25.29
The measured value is 2.1 angstroms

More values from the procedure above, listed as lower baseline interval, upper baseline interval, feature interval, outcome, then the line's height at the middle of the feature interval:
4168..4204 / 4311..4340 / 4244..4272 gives 4.67 angstroms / 21.6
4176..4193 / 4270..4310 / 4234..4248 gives 1.04 angstroms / 19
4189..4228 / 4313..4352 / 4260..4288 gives 3.31 angstroms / 21.5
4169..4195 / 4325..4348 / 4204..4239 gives 5.16 angstroms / 20.6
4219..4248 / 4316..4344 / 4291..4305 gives 2.10 angstroms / 22.5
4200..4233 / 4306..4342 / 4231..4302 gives 7.36 angstroms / 20.6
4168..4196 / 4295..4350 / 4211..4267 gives 7.98 angstroms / 20.6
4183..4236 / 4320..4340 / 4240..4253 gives 1.71 angstroms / 20.2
